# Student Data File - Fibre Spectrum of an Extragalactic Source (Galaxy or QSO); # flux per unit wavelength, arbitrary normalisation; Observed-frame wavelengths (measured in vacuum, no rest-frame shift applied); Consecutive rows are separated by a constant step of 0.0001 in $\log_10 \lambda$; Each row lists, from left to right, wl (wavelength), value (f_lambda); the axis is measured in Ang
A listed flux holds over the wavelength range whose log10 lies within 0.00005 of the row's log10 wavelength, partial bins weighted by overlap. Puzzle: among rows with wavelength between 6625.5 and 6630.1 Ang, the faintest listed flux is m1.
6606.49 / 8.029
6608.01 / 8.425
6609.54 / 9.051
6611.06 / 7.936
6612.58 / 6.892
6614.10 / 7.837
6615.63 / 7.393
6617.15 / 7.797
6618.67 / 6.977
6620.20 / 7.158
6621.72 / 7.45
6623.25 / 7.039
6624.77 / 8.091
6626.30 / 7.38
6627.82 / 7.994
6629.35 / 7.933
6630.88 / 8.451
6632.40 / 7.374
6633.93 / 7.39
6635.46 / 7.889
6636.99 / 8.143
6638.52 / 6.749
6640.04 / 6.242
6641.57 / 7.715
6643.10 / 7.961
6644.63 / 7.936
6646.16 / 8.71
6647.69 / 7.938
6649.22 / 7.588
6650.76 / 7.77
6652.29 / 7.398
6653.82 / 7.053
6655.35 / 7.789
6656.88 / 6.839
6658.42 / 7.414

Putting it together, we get 7.38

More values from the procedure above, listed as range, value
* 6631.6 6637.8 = 7.374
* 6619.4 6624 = 7.039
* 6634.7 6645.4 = 6.242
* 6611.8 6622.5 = 6.892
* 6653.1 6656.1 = 7.053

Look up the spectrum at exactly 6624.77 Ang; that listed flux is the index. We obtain 8.091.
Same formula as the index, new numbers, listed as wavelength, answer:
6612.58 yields 6.892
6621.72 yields 7.45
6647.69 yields 7.938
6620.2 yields 7.158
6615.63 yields 7.393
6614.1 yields 7.837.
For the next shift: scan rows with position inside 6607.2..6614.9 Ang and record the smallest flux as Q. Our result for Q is 6.892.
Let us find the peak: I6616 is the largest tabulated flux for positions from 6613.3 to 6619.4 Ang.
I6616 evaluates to 7.837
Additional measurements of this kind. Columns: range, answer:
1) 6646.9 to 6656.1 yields 7.938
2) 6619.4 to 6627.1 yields 8.091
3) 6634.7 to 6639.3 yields 8.143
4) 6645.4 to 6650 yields 8.71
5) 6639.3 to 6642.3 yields 7.715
